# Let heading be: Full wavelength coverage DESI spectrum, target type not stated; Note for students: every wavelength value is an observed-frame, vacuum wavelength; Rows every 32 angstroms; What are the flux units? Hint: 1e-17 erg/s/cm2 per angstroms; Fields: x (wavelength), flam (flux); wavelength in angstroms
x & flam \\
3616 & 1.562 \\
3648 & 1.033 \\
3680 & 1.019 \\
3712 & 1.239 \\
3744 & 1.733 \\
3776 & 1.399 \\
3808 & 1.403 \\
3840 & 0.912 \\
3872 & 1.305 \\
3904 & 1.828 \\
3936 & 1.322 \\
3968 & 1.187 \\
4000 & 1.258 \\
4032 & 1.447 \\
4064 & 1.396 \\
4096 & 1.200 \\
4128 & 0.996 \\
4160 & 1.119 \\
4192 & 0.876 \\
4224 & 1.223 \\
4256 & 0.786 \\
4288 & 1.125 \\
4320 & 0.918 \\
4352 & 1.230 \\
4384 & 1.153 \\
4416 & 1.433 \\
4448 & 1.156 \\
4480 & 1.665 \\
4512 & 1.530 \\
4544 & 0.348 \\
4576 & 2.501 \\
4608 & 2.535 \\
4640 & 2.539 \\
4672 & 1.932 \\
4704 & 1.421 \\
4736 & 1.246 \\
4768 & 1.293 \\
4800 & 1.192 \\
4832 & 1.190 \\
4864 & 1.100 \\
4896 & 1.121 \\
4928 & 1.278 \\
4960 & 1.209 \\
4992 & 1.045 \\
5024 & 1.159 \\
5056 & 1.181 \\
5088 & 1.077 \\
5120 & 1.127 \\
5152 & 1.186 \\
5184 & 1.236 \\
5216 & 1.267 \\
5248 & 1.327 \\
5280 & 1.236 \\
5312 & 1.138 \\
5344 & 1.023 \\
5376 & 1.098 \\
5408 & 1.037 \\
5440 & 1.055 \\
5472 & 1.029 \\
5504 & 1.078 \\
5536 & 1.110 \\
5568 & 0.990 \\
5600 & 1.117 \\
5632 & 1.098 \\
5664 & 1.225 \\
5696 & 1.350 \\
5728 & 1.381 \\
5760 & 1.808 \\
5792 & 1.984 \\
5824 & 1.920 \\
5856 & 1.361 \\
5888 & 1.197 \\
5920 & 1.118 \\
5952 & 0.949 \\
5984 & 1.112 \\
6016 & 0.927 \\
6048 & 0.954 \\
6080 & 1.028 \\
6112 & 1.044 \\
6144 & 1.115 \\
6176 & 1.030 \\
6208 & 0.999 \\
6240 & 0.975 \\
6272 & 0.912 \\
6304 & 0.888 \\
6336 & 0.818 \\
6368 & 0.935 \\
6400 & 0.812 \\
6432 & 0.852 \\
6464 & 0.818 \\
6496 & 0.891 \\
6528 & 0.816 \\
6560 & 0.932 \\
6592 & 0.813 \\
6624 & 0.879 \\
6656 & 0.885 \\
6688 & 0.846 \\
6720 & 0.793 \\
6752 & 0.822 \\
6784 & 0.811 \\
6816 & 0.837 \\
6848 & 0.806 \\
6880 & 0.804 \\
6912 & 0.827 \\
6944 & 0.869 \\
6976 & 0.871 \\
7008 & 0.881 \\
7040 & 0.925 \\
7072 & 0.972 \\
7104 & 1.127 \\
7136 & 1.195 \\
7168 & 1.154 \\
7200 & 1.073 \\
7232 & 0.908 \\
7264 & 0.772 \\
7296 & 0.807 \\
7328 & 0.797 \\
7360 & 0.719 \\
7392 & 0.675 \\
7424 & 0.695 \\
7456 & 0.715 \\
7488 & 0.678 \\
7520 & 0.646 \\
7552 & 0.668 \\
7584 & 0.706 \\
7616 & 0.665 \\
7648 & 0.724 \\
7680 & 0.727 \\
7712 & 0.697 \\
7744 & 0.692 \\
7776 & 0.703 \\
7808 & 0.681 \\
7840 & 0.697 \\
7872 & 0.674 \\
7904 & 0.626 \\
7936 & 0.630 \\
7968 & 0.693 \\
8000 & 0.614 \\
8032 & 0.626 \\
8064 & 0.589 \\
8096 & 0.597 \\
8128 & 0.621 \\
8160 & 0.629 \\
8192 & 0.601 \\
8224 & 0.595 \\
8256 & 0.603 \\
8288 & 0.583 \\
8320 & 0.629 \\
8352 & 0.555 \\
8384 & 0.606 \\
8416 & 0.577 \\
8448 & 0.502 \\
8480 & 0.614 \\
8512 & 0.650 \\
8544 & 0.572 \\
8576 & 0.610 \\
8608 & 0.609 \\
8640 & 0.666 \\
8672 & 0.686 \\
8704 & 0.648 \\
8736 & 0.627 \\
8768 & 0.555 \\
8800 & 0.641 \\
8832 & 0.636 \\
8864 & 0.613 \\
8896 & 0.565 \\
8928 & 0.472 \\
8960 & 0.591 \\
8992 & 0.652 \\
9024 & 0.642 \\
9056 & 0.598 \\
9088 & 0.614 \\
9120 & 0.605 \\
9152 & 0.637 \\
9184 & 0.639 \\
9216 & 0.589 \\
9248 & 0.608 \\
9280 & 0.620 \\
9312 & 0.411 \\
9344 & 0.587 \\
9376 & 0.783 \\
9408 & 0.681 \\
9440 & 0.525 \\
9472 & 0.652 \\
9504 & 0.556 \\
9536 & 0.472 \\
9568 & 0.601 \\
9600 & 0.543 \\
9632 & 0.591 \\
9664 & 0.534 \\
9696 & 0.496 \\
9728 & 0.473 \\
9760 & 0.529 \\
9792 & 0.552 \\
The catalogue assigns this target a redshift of 2.747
